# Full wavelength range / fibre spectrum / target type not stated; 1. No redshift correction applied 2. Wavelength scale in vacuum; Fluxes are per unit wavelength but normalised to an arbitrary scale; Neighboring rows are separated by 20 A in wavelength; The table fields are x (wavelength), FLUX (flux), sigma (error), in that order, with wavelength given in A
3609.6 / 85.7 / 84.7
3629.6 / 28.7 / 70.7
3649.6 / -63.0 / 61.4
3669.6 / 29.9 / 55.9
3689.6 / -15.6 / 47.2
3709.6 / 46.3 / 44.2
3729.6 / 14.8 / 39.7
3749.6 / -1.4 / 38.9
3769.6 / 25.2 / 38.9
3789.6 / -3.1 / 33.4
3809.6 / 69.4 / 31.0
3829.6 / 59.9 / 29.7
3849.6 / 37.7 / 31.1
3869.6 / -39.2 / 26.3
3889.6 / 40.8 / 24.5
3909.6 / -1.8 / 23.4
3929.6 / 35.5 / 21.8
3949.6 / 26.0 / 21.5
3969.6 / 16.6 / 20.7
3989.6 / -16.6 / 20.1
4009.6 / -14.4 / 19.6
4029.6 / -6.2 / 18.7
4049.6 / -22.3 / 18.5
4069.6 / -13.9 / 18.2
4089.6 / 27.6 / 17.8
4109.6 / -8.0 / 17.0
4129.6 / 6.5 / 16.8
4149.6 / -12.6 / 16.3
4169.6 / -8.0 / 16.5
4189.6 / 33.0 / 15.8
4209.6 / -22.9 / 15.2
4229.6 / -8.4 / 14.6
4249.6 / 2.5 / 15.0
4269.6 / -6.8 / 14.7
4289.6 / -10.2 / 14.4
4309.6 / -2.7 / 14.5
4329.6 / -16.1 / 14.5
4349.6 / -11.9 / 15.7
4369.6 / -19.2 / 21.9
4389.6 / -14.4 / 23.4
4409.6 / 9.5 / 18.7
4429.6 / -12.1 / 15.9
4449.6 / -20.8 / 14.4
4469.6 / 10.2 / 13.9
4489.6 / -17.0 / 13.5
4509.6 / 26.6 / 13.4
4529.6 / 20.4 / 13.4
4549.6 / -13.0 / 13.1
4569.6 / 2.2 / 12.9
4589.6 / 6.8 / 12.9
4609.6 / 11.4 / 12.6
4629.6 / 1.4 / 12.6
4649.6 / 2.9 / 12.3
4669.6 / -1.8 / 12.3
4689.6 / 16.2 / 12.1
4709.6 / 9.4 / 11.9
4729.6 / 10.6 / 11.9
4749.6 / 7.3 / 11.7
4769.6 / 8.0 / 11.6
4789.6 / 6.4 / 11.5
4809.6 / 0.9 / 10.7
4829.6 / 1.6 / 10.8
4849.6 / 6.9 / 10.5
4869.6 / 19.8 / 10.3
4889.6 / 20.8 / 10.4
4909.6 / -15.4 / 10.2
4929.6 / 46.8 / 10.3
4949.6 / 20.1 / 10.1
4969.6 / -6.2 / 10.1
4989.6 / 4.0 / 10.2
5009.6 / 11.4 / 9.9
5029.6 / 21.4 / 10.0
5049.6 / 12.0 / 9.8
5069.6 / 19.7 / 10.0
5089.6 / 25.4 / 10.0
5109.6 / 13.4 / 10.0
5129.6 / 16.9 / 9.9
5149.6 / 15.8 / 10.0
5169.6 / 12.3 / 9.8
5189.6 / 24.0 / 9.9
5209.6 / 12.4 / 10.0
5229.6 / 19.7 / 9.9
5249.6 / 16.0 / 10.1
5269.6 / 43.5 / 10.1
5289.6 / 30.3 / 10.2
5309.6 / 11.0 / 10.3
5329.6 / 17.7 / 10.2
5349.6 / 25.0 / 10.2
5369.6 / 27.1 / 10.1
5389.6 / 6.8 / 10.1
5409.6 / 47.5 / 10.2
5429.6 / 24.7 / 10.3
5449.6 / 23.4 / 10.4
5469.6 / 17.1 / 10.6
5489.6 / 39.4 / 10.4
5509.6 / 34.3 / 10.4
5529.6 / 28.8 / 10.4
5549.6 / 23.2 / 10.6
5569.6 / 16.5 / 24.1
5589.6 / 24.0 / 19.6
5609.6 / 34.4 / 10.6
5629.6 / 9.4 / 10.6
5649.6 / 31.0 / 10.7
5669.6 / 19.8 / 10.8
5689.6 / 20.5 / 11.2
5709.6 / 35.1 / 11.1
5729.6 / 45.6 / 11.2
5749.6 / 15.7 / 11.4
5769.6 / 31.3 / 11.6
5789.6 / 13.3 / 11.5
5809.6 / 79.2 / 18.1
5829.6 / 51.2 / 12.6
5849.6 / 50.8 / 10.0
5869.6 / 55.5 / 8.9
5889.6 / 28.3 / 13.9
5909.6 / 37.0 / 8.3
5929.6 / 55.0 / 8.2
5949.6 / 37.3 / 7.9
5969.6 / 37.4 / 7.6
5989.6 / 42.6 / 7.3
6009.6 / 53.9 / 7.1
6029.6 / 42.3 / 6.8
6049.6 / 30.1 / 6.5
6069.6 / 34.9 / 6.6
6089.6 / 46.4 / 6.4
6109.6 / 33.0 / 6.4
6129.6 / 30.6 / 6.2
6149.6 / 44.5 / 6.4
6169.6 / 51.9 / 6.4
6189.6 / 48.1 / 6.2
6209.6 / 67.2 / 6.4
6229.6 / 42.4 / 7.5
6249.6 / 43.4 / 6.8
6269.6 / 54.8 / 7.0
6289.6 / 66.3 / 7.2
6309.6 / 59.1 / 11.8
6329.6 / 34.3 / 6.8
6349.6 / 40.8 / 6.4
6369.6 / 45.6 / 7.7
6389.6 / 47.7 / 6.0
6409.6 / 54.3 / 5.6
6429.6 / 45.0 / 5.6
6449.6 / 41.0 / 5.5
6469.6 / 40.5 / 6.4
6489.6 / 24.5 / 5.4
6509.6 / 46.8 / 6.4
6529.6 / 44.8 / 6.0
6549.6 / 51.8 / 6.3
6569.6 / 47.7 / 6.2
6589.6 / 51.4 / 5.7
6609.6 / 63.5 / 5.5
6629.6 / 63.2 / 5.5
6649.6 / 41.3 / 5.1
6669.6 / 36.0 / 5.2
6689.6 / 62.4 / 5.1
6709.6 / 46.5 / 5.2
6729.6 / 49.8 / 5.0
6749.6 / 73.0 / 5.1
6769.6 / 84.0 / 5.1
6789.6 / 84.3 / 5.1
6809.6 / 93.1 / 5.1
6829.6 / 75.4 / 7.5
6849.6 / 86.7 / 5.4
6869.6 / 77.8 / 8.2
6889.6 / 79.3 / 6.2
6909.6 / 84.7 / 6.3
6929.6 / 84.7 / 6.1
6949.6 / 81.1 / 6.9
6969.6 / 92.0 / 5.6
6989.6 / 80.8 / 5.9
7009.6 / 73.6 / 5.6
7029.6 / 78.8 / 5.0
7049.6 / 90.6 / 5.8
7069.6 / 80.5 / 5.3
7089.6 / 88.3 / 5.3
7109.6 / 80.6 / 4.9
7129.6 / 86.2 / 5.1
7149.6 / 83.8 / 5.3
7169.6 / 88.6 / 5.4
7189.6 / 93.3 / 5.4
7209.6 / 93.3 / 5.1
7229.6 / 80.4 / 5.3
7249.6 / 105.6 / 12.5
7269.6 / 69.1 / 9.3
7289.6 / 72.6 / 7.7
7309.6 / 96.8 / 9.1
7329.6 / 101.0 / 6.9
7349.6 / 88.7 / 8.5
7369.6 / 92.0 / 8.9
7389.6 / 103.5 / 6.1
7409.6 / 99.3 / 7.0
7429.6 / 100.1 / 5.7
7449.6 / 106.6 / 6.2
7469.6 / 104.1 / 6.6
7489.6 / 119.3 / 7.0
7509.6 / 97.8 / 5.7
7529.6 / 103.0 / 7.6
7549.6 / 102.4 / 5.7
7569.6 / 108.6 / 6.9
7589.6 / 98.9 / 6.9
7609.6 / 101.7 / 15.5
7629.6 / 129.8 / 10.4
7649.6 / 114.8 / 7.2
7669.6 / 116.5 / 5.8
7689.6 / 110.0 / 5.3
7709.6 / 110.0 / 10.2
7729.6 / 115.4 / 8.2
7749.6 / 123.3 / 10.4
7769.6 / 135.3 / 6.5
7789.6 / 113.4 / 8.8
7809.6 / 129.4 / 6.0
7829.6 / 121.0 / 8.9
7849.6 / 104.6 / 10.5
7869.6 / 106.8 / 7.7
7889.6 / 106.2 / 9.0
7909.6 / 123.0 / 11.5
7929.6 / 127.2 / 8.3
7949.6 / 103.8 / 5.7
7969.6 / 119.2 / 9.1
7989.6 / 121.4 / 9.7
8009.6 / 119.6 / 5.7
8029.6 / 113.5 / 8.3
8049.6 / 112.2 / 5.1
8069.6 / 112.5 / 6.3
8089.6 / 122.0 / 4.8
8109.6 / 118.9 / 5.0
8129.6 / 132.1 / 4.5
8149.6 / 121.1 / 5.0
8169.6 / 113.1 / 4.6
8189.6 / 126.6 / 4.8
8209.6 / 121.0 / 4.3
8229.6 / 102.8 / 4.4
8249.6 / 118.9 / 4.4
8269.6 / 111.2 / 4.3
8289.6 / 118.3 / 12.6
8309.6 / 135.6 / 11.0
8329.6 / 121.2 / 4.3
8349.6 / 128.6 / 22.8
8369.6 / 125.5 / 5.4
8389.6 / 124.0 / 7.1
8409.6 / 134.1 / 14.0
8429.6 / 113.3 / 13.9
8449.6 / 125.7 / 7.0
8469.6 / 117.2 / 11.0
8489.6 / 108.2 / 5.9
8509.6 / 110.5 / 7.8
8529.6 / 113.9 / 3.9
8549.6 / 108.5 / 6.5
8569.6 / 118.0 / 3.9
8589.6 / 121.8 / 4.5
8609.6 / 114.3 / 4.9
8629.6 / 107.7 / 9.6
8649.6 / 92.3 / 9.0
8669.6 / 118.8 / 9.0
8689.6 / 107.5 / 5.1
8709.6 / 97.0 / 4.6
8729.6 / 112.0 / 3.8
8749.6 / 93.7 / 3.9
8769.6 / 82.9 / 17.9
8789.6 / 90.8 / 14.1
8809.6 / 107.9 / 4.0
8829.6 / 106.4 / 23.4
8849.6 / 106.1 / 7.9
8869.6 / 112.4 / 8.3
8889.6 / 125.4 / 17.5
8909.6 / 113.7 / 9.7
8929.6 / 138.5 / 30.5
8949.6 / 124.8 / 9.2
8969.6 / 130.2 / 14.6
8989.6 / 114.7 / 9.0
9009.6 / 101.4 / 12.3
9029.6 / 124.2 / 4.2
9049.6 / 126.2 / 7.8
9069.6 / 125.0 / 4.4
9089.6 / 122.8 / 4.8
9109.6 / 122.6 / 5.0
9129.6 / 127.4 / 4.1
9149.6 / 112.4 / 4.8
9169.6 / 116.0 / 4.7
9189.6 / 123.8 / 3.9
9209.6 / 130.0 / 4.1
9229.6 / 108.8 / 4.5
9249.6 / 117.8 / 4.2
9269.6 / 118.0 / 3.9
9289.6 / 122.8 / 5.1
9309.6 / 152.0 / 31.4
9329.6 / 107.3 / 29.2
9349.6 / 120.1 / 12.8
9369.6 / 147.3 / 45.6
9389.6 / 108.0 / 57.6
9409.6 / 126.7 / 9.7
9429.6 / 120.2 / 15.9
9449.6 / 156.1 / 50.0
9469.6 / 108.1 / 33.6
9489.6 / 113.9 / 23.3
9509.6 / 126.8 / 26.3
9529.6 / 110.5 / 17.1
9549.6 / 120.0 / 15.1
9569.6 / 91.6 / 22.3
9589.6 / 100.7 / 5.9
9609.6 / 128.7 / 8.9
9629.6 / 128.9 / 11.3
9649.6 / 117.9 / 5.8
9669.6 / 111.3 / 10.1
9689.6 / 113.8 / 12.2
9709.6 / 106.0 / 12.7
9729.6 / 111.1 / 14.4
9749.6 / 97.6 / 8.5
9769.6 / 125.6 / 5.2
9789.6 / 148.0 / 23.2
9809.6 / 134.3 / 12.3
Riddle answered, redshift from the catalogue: 0.69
